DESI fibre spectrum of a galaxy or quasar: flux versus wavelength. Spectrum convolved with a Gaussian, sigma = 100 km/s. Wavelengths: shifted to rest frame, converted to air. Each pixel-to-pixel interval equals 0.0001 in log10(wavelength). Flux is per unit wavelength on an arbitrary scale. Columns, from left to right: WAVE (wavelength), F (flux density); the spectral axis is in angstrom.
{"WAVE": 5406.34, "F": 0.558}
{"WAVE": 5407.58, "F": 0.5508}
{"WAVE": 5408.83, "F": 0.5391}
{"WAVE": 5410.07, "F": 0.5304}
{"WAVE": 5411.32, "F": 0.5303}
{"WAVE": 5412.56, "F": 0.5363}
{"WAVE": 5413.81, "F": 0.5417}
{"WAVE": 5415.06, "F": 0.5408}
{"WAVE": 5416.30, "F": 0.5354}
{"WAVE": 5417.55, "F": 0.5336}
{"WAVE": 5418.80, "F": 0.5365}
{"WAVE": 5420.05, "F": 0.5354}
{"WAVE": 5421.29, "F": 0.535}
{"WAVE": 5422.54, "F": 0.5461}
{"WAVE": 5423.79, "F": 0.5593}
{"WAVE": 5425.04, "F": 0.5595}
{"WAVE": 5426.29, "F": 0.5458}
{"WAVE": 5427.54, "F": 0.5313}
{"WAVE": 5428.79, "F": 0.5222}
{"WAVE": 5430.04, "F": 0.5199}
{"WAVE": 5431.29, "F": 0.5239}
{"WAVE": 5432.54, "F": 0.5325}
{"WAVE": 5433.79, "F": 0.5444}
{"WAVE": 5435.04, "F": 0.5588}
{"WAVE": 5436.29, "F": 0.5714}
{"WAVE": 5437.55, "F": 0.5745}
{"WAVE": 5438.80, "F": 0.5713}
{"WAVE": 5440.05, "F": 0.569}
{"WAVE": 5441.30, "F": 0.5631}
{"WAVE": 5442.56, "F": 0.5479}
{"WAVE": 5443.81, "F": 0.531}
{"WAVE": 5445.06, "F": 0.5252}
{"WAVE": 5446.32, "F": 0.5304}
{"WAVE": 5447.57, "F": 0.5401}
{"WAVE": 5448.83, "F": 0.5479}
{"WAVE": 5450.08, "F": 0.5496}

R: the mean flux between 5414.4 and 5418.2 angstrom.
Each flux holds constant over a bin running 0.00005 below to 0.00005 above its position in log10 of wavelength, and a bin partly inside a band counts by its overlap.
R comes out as 0.536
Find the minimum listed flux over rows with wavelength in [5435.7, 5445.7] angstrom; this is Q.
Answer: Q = 0.5252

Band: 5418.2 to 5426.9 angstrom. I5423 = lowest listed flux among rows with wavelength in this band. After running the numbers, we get 0.535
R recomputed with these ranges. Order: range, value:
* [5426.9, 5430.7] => 0.525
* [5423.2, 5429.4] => 0.543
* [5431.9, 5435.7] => 0.546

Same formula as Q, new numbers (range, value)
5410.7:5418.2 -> 0.5303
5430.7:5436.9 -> 0.5239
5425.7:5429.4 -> 0.5222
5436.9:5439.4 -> 0.5713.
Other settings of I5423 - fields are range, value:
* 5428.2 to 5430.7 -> 0.5199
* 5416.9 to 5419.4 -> 0.5336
